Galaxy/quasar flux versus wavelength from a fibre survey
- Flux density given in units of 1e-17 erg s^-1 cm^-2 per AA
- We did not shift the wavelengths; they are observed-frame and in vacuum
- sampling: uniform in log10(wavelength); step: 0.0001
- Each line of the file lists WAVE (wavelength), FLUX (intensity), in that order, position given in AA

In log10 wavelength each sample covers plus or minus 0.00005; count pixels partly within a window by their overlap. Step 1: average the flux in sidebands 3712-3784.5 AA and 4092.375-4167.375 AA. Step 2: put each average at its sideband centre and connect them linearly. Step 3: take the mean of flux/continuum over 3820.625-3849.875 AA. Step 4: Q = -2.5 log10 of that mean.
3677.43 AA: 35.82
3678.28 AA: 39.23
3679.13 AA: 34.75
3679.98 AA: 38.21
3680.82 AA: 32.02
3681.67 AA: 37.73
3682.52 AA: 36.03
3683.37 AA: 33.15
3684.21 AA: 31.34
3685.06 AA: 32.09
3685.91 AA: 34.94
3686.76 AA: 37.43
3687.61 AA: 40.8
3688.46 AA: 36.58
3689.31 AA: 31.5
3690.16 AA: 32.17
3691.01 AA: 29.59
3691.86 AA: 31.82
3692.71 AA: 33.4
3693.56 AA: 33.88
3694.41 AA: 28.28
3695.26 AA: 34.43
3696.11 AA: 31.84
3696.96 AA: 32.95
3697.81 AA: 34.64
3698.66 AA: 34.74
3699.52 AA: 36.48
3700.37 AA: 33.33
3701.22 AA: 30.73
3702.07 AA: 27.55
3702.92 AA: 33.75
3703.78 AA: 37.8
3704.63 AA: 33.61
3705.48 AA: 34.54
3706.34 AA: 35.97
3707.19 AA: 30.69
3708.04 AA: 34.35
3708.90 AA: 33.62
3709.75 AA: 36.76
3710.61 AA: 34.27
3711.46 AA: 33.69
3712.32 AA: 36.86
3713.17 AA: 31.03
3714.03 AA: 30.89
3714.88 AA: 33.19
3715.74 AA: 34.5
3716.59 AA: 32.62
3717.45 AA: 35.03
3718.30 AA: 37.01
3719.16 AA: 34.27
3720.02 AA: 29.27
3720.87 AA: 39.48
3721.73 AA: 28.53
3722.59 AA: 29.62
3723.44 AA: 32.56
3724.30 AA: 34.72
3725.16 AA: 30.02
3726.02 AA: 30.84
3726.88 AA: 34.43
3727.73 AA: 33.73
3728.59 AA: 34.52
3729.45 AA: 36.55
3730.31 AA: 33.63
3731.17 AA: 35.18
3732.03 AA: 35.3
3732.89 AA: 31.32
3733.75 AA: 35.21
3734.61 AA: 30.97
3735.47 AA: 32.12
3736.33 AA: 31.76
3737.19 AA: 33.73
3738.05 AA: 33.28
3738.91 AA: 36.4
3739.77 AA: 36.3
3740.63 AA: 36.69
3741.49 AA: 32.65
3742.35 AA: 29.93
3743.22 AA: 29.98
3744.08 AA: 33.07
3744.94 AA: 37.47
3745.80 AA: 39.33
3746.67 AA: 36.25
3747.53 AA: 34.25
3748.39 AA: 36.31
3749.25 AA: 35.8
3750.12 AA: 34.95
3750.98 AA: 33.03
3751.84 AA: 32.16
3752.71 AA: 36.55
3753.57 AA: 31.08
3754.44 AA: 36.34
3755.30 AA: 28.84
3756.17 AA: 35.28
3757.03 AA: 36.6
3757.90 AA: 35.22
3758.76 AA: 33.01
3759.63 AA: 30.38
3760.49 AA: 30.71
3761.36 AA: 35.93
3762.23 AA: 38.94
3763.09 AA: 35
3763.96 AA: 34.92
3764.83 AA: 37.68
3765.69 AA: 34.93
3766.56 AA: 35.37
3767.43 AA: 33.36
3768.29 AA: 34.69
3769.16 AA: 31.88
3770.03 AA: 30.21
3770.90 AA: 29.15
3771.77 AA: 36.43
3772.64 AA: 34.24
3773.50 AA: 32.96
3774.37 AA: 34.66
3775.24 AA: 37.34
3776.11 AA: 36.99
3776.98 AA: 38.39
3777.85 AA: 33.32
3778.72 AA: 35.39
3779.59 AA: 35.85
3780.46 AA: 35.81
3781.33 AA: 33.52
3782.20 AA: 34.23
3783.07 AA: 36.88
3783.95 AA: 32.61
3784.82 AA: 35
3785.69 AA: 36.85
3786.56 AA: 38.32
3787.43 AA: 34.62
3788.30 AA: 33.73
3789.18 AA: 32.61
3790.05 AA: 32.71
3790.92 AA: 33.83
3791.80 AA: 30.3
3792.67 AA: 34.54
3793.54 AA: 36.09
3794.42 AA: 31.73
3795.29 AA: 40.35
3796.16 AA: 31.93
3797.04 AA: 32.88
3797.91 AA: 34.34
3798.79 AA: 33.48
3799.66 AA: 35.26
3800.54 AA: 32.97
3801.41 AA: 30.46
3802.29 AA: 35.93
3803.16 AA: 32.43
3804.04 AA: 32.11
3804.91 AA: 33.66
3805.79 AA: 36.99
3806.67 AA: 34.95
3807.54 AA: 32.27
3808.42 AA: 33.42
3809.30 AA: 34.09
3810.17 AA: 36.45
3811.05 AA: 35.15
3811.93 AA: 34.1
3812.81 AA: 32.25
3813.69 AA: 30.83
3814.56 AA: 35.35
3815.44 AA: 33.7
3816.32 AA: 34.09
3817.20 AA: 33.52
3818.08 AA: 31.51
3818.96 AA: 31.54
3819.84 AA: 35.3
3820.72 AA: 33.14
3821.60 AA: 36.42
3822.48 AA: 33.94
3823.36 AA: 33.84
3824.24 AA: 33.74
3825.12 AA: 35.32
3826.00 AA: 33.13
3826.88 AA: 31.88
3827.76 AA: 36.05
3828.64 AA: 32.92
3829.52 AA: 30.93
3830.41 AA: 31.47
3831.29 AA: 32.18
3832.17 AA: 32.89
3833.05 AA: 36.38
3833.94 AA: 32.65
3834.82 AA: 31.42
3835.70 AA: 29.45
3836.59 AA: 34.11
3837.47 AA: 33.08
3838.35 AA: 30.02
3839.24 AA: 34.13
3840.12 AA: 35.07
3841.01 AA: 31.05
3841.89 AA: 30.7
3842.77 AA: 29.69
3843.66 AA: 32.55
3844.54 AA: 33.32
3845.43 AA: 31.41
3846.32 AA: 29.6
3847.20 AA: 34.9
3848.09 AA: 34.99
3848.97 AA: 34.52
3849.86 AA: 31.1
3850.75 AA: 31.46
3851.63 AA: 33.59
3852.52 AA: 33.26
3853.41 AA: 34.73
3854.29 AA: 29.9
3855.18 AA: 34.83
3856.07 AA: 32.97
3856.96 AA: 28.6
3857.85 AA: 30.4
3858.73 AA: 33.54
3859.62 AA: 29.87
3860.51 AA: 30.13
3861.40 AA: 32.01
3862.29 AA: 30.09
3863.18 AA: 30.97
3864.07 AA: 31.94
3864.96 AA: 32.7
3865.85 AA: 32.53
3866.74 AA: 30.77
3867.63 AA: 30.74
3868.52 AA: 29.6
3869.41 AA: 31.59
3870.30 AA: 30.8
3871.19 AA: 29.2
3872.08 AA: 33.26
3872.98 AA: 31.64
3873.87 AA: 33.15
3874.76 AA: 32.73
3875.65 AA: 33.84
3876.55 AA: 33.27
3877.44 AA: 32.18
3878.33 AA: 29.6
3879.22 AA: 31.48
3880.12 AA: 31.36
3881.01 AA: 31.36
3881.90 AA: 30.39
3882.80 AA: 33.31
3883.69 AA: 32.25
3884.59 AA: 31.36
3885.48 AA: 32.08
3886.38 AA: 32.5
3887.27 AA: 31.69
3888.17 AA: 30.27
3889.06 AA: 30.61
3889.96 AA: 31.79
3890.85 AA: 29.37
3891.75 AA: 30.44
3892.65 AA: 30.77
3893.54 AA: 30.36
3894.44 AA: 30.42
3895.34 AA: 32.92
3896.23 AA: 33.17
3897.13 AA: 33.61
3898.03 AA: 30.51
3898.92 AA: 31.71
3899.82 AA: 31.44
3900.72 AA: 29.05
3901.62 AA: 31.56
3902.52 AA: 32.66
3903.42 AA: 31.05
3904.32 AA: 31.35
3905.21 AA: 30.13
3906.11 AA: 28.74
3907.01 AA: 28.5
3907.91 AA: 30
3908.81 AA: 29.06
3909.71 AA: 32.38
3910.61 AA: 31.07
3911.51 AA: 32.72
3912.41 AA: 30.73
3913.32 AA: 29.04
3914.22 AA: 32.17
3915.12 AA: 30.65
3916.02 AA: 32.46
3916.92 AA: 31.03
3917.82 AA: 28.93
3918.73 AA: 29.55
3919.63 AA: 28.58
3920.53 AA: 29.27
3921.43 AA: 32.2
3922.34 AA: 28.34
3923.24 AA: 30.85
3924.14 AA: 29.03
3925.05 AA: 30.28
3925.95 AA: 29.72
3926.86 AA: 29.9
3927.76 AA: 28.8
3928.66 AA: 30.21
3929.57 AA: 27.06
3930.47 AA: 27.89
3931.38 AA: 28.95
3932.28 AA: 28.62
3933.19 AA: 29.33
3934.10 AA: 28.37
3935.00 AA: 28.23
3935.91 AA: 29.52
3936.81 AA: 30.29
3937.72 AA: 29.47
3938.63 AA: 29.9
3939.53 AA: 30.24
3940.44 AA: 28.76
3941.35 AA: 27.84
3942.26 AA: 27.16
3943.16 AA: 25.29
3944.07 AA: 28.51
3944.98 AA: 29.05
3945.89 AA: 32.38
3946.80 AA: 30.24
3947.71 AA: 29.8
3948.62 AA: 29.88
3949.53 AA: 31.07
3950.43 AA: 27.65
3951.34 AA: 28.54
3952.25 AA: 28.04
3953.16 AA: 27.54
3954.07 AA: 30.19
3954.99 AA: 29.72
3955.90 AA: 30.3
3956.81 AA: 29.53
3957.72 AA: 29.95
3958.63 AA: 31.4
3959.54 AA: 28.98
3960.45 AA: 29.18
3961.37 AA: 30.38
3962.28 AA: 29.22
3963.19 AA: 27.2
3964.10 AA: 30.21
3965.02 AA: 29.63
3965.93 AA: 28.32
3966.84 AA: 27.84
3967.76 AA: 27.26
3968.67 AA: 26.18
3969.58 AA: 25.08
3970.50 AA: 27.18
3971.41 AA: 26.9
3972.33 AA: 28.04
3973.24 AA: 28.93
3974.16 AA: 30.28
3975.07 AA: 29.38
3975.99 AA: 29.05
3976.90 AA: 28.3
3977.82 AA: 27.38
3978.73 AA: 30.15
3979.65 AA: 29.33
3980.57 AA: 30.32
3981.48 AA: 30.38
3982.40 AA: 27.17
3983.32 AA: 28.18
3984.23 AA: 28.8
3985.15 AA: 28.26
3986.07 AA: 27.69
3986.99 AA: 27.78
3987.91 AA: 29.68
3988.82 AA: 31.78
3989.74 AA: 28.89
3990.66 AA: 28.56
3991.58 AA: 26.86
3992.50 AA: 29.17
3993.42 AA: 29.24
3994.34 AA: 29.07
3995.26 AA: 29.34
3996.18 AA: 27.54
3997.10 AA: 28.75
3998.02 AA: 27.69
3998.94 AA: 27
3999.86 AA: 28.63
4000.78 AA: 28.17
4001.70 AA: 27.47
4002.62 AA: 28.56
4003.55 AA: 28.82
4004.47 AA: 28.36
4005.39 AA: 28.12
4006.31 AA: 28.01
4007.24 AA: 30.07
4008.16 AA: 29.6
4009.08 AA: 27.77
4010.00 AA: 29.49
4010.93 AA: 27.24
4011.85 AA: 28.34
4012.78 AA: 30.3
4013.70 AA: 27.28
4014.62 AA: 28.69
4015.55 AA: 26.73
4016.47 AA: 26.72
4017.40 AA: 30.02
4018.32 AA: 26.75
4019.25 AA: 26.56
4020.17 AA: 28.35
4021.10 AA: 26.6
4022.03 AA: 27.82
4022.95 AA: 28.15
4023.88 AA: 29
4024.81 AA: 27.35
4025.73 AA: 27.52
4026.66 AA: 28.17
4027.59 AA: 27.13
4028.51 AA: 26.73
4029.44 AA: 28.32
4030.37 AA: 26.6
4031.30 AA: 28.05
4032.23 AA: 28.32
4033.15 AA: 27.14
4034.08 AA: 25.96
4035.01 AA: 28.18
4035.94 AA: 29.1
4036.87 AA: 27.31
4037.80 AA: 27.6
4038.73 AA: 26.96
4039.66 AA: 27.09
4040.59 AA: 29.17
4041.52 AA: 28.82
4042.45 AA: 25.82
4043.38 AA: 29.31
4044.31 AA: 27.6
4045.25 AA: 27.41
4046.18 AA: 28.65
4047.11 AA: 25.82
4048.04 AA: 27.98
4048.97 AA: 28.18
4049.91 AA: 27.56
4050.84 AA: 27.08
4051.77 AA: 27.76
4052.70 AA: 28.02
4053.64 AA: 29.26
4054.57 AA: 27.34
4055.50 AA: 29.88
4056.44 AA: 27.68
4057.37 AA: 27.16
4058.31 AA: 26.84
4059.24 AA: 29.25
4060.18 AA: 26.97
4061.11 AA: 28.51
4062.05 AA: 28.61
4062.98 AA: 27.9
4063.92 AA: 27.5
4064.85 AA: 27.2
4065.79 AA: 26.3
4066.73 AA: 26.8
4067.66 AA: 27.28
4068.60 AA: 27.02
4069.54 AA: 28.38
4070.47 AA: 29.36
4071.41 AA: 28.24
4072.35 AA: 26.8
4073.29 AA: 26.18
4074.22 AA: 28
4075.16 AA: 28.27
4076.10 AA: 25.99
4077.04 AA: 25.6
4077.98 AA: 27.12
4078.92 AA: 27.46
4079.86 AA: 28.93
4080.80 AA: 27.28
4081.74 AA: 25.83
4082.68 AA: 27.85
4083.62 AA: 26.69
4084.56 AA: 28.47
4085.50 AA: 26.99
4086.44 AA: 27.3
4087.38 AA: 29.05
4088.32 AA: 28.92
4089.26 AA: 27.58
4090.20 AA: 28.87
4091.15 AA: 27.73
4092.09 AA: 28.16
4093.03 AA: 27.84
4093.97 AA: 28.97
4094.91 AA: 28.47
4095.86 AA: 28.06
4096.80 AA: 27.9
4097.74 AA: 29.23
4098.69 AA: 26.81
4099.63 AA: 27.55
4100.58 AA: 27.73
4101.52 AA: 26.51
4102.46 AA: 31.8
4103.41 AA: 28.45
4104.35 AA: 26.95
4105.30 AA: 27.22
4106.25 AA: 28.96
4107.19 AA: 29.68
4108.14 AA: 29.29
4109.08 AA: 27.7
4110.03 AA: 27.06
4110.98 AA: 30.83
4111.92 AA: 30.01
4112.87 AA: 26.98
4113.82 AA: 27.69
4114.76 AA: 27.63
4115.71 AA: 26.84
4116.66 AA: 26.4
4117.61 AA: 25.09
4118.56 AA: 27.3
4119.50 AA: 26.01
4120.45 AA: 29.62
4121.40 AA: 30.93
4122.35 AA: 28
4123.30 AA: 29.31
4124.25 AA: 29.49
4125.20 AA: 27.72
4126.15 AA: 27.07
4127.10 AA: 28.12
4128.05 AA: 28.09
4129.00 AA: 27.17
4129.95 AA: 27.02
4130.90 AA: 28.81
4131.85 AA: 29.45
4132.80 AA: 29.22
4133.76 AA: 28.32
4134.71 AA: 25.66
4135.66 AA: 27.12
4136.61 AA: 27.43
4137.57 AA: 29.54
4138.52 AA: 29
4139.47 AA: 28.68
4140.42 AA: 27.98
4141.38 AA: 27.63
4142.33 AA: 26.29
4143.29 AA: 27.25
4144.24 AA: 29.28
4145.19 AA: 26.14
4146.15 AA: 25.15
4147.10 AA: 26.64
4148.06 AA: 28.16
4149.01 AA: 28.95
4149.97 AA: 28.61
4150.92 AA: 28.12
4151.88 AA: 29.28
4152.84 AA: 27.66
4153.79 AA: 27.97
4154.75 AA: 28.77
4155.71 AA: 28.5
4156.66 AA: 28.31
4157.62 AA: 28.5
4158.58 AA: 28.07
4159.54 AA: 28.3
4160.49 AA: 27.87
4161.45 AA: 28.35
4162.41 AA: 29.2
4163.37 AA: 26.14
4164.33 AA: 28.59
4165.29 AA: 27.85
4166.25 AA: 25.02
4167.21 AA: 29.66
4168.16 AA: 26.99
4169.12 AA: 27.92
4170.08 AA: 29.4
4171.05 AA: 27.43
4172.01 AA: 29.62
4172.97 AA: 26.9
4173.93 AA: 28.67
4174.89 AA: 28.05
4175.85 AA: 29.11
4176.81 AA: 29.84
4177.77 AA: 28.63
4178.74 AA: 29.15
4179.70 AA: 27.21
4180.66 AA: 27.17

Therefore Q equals -0.01 mag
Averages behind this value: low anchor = 34.1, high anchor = 28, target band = 32.9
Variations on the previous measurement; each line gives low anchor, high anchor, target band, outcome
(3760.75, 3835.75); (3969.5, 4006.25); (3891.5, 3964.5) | 0.015 mag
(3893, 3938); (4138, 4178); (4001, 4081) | 0.050 mag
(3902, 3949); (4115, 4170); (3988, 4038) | 0.033 mag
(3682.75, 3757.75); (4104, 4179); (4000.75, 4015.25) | 0.051 mag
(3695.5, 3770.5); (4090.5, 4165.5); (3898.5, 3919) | 0.020 mag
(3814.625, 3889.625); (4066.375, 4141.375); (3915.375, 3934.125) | 0.054 mag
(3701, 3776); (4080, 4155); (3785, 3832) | -0.033 mag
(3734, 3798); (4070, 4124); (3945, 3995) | 0.053 mag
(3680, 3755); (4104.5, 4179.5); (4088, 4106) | 0.021 mag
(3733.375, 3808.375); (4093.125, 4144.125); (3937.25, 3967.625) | 0.067 mag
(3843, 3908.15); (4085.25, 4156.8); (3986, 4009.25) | 0.046 mag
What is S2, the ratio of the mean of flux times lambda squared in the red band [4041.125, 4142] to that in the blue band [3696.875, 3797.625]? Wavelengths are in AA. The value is 0.98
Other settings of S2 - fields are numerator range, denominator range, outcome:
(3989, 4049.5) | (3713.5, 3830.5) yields 0.94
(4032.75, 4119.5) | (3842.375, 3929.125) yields 0.98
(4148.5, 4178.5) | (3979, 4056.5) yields 1.08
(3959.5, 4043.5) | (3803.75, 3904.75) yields 0.94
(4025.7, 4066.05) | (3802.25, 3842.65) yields 0.93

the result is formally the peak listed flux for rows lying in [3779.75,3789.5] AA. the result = 38.32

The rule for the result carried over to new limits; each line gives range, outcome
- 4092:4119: 31.8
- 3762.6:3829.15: 40.35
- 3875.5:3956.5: 33.84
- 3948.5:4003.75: 31.78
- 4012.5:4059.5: 30.3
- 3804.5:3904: 36.99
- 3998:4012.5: 30.07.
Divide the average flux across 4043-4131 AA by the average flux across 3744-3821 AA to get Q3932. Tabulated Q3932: 0.8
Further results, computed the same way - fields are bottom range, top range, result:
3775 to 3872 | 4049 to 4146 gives 0.84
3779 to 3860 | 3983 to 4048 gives 0.84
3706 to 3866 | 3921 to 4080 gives 0.84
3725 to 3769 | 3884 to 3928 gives 0.90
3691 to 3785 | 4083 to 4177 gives 0.83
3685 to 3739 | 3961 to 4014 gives 0.85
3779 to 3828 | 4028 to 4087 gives 0.81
